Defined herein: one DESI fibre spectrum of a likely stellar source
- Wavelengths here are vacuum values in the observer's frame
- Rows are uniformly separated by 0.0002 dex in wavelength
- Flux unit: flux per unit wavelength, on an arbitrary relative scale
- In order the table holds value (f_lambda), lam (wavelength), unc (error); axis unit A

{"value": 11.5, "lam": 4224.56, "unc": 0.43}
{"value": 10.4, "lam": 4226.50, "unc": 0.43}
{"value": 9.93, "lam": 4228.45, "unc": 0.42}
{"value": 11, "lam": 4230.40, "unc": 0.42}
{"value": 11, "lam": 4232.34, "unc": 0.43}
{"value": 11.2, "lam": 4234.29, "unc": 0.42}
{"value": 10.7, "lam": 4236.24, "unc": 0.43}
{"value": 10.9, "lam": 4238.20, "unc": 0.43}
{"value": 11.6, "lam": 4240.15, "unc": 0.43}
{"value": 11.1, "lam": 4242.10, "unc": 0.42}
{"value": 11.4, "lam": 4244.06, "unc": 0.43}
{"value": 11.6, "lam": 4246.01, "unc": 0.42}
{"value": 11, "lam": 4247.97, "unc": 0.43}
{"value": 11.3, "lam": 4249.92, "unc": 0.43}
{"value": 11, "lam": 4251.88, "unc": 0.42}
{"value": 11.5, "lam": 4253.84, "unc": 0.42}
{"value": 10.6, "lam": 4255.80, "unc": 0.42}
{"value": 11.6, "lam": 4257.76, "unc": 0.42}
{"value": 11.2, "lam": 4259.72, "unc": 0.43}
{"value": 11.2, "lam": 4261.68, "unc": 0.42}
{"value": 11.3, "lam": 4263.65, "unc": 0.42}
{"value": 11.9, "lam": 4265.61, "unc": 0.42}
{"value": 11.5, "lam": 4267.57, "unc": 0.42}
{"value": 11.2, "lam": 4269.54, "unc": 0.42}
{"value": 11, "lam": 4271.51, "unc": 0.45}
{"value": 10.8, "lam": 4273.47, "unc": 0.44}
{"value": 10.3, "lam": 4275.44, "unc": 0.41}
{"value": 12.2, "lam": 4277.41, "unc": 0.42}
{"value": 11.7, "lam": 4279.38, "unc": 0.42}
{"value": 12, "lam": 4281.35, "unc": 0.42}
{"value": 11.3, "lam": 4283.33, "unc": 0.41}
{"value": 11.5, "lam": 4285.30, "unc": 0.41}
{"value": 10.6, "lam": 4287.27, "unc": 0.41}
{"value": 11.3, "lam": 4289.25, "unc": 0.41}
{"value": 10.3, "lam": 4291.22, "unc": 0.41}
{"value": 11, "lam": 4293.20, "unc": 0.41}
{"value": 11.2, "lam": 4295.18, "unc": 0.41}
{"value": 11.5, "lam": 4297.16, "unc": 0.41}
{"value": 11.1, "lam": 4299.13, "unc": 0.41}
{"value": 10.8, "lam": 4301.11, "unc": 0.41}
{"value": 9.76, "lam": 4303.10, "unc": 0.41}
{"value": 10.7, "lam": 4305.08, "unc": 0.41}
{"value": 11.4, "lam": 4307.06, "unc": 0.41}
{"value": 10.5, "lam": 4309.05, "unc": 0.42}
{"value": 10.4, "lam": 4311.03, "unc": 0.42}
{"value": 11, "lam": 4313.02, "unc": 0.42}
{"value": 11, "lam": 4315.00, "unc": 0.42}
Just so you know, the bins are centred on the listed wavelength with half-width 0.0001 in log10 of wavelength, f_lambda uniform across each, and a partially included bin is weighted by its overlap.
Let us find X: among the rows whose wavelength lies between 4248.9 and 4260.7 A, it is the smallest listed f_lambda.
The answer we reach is 10.6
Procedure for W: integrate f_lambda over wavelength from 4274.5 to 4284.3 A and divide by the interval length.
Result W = 11.5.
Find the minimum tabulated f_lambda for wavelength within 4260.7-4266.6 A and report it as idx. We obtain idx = 11.2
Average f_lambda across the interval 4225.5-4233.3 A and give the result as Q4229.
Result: 10.6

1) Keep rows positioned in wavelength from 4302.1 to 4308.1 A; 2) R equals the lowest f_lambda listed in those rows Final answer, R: 9.76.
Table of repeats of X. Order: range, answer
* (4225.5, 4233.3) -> 9.93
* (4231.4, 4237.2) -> 10.7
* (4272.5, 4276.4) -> 10.3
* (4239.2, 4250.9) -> 11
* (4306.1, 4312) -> 10.4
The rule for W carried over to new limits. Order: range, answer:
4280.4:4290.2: 11.3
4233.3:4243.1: 11.1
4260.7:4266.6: 11.5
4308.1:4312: 10.5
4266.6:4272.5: 11.2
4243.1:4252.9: 11.3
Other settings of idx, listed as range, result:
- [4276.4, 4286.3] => 11.3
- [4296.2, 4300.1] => 11.1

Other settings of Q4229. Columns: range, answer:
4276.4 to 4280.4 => 11.9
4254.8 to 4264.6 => 11.2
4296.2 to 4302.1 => 11.1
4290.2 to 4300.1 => 11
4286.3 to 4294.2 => 10.8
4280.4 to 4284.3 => 11.6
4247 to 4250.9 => 11.2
